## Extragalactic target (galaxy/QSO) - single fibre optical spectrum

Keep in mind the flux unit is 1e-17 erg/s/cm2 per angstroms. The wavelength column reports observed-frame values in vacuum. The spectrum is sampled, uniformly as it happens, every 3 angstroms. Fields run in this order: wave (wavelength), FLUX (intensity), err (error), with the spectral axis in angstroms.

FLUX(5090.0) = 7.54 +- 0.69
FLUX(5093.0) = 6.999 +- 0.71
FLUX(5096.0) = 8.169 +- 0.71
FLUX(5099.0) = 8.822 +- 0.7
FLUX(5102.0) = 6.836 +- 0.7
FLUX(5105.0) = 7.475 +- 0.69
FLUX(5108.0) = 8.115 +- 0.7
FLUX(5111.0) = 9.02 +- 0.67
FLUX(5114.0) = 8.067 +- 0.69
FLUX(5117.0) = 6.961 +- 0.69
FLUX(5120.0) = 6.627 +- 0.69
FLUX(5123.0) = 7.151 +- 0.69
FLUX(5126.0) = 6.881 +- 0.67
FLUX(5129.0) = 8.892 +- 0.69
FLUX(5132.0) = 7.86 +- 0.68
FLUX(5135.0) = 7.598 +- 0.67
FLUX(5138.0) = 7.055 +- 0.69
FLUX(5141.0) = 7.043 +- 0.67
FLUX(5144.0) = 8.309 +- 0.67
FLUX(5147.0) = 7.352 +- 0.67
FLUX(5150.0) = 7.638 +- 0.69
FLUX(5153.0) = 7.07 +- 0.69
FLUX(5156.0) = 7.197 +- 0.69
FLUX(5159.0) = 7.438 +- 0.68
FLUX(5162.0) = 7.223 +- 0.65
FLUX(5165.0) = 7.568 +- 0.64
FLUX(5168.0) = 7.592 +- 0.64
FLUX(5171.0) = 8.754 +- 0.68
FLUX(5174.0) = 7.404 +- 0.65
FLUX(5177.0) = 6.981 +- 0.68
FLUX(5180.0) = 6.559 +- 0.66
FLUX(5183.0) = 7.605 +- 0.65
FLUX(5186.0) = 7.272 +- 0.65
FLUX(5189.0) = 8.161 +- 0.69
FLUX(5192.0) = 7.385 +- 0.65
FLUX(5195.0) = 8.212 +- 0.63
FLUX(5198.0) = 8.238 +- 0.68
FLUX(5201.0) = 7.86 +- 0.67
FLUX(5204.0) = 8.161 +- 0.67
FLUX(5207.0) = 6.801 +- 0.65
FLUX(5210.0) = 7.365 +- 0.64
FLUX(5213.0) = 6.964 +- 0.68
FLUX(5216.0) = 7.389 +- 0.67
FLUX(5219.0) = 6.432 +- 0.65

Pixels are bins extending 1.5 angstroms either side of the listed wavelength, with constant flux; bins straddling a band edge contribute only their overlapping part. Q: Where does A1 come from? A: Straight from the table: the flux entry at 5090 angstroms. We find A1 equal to 7.54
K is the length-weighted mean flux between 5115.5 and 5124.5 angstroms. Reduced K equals 6.91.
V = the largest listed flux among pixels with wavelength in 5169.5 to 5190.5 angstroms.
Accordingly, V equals 8.754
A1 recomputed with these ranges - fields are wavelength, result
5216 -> 7.389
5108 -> 8.115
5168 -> 7.592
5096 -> 8.169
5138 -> 7.055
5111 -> 9.02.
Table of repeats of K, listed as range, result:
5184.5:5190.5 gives 7.72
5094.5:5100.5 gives 8.5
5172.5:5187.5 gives 7.16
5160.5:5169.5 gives 7.46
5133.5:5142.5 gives 7.23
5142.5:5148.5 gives 7.83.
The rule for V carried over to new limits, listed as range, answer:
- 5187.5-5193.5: 8.161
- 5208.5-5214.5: 7.365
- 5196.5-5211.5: 8.238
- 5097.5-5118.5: 9.02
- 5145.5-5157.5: 7.638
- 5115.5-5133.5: 8.892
